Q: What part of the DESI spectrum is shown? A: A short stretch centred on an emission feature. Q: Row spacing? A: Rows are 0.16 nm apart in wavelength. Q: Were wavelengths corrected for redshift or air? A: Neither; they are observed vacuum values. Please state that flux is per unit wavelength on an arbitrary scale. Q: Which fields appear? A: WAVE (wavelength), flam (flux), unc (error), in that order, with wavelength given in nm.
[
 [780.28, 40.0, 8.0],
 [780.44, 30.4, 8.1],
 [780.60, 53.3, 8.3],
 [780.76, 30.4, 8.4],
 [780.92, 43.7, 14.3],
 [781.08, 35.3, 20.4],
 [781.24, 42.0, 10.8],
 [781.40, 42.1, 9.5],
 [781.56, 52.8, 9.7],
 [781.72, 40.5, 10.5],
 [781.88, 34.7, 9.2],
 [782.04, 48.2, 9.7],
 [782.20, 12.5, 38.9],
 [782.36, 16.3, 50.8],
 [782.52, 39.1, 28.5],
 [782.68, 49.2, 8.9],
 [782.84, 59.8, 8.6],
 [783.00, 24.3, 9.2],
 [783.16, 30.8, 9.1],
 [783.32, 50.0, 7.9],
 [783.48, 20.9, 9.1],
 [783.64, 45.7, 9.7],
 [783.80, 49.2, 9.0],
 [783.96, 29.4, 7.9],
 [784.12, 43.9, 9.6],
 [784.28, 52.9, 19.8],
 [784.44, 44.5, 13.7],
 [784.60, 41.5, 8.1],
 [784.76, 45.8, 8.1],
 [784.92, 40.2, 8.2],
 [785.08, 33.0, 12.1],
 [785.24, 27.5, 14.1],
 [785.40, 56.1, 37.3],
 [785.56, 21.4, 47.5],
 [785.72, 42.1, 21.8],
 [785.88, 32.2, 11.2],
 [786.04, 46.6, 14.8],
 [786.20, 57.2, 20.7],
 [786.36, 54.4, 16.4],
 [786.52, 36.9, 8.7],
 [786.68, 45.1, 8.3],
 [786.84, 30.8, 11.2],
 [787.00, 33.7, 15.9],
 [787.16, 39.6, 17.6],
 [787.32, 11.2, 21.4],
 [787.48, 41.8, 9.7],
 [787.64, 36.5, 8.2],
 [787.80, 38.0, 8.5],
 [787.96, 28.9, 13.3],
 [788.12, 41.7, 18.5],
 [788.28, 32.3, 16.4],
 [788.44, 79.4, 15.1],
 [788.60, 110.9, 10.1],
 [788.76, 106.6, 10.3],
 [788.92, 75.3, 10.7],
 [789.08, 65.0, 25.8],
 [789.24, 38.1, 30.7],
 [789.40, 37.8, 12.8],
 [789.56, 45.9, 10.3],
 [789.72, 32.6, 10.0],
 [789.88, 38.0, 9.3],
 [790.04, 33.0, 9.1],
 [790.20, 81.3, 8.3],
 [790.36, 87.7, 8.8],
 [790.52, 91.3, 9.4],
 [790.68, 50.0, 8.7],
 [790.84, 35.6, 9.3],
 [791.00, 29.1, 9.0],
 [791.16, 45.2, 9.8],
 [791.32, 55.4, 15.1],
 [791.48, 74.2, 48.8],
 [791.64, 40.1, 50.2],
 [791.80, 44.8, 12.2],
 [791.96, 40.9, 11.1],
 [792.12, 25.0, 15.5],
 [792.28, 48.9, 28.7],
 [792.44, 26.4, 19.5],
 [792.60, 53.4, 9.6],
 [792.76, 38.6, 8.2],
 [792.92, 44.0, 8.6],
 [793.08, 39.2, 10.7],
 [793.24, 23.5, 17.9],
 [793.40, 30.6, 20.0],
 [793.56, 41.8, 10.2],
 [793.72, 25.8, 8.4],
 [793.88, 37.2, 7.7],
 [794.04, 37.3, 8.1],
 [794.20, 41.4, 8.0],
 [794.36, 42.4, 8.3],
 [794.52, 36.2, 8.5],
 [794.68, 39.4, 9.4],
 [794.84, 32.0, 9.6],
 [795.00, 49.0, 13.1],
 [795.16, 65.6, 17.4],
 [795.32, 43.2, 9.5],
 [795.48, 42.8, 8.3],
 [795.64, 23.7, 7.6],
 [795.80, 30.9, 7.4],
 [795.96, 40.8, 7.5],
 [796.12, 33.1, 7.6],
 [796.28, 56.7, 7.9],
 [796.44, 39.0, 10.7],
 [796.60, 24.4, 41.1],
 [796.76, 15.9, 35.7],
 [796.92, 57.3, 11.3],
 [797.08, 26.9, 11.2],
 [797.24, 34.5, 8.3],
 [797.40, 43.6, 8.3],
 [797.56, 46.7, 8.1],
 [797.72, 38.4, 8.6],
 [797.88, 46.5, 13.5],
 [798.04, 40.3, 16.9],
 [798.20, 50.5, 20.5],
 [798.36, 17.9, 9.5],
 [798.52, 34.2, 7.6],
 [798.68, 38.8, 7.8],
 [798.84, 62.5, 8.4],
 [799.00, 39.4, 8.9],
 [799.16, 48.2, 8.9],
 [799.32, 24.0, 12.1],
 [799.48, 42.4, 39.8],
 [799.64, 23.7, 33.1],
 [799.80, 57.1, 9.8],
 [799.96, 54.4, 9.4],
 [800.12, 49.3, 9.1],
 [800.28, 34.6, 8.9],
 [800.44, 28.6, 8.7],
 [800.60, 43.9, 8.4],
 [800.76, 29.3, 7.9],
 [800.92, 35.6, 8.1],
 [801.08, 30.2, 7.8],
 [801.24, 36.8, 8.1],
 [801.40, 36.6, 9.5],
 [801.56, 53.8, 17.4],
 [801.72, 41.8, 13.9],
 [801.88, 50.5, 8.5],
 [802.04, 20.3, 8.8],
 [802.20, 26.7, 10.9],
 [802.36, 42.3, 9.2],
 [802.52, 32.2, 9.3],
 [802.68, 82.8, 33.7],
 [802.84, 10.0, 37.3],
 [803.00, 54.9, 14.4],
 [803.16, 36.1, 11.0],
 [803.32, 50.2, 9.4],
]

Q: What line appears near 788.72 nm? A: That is [S II] 6716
